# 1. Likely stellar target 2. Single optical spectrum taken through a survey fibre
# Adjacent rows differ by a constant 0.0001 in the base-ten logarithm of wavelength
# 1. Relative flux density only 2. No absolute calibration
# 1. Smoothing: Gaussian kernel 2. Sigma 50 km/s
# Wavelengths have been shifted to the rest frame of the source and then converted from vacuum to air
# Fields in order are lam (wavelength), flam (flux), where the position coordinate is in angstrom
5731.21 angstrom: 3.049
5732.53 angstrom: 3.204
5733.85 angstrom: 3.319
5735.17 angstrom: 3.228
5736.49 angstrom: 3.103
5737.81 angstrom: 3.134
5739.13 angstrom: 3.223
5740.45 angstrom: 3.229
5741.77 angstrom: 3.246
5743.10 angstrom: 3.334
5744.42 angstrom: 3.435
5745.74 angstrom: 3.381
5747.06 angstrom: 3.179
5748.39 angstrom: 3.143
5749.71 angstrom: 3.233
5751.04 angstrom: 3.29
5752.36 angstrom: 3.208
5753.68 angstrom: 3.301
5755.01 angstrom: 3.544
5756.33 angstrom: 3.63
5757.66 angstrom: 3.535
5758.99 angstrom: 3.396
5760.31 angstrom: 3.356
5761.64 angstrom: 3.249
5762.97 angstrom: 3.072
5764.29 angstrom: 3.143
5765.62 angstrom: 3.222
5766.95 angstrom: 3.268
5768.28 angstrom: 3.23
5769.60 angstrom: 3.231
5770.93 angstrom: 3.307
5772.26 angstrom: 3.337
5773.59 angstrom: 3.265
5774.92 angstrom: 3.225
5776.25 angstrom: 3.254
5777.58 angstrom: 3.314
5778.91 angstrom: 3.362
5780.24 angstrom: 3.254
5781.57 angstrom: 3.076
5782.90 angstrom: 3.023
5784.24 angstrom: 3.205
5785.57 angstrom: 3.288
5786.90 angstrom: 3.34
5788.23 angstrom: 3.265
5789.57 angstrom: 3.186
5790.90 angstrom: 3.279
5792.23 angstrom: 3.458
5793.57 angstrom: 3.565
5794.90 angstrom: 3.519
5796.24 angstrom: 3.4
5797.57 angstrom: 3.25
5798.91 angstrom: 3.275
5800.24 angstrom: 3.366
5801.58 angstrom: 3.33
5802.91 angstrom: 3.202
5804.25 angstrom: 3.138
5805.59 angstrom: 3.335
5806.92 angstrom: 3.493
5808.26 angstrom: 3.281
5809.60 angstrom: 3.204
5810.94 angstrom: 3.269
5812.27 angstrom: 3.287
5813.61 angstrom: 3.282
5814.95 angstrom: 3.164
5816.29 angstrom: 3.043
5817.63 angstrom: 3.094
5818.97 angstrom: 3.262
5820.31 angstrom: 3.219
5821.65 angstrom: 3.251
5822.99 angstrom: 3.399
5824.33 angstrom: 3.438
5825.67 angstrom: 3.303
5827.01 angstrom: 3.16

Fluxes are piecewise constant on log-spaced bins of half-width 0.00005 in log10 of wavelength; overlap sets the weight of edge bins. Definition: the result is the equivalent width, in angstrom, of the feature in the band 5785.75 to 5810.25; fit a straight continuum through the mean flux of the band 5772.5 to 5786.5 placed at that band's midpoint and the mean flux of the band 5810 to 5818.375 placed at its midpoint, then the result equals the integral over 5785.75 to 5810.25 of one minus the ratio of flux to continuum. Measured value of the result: -0.9 angstrom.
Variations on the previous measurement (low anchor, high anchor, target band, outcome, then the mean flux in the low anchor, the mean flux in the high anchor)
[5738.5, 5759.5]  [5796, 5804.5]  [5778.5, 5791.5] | 0.3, 3.33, 3.28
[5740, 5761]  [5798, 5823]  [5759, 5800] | 0.3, 3.34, 3.25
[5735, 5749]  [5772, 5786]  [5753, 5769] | -0.5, 3.24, 3.23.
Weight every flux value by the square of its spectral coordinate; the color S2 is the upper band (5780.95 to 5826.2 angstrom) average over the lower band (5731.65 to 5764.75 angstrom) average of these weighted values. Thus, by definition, 1.02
